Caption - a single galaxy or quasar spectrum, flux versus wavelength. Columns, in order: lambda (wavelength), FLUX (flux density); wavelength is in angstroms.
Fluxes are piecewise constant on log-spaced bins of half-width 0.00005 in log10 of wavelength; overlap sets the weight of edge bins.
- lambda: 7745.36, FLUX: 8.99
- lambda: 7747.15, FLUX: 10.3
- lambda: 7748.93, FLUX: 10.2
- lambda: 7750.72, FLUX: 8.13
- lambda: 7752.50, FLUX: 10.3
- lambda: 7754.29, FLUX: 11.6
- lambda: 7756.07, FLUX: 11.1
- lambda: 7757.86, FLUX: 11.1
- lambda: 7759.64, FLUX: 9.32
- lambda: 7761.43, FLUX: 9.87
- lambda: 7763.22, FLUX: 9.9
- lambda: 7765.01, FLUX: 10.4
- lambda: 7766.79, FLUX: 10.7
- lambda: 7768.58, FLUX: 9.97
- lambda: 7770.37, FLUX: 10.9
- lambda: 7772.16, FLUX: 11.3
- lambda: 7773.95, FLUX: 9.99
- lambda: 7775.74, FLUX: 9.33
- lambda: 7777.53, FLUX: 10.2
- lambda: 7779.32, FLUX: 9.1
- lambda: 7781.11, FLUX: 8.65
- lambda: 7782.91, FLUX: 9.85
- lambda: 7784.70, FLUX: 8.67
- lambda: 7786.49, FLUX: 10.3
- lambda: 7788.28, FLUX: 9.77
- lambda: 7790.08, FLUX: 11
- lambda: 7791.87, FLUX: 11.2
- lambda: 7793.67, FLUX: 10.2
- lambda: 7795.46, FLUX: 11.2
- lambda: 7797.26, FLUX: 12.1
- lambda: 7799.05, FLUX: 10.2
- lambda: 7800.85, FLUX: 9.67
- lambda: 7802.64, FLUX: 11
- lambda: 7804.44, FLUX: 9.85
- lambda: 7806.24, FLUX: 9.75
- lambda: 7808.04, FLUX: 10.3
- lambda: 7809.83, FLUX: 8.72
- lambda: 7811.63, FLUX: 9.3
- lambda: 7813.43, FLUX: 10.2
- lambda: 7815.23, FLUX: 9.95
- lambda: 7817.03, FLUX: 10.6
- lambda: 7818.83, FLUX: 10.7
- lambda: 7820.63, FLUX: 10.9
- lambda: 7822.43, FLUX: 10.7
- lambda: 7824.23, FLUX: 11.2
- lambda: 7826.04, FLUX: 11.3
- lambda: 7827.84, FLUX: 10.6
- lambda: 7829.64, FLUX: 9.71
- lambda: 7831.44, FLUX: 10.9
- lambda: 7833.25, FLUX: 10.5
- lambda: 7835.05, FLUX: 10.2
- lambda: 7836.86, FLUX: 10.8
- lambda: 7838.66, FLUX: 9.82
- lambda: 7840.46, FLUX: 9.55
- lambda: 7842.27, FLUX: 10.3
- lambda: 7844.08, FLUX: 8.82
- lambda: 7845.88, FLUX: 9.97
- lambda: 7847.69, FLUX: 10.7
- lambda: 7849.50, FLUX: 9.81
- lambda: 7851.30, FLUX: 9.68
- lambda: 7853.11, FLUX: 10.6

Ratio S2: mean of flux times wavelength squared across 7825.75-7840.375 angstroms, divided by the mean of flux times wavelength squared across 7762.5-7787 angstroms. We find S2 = 1.06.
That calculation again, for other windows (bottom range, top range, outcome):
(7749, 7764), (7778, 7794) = 0.98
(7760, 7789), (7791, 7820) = 1.05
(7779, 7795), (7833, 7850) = 1.03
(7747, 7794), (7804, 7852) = 1.02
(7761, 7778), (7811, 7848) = 1.02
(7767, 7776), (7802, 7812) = 0.95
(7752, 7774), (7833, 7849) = 0.97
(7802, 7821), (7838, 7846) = 0.97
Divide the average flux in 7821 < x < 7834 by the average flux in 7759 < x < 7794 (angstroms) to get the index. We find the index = 1.07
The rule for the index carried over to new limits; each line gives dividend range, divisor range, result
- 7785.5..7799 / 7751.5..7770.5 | 1.03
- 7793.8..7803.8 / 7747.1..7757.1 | 1.05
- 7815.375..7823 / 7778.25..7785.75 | 1.17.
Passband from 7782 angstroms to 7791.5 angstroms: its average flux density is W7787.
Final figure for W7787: 9.99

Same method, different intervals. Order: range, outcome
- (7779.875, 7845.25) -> 10.2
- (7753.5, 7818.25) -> 10.2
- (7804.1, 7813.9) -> 9.66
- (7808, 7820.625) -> 10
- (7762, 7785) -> 9.95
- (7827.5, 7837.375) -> 10.4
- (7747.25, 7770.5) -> 10.3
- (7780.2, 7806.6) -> 10.2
